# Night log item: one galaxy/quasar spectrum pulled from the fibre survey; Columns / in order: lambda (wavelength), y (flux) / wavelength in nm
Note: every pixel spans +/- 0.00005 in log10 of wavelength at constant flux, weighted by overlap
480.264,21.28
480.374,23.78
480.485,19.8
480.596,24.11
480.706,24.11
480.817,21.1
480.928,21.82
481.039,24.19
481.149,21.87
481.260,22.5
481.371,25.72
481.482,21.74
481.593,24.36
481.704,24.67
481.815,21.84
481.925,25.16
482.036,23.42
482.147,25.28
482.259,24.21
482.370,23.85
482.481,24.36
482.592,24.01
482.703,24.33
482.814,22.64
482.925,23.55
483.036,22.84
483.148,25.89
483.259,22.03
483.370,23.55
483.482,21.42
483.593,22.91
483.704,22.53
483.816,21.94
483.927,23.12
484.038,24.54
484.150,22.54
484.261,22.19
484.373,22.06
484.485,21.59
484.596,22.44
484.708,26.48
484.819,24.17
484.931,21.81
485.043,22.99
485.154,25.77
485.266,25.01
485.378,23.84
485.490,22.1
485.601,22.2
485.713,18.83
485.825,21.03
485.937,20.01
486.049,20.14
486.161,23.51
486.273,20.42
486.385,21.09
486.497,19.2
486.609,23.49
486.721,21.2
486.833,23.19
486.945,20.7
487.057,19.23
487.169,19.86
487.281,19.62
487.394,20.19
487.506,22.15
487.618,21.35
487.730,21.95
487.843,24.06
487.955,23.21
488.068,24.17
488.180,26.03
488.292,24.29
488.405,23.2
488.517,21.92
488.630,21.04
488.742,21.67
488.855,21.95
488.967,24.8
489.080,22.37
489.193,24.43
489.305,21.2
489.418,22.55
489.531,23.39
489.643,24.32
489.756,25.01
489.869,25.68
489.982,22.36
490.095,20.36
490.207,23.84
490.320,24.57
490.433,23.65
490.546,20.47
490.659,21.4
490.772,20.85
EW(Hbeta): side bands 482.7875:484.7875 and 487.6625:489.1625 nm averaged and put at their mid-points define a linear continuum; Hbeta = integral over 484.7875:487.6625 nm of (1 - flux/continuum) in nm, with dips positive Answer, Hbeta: 0.18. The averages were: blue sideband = 23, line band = 21.6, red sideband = 23.1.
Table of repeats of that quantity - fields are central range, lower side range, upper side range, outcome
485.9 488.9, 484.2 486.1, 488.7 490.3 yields 0.14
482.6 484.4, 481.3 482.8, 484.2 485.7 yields 0.04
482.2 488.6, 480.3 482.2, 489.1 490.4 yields 0.21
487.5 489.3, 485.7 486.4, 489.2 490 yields -0.03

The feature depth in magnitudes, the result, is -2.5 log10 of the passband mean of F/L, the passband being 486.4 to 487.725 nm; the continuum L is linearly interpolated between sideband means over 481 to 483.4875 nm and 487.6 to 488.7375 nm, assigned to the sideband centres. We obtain 0.110 mag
